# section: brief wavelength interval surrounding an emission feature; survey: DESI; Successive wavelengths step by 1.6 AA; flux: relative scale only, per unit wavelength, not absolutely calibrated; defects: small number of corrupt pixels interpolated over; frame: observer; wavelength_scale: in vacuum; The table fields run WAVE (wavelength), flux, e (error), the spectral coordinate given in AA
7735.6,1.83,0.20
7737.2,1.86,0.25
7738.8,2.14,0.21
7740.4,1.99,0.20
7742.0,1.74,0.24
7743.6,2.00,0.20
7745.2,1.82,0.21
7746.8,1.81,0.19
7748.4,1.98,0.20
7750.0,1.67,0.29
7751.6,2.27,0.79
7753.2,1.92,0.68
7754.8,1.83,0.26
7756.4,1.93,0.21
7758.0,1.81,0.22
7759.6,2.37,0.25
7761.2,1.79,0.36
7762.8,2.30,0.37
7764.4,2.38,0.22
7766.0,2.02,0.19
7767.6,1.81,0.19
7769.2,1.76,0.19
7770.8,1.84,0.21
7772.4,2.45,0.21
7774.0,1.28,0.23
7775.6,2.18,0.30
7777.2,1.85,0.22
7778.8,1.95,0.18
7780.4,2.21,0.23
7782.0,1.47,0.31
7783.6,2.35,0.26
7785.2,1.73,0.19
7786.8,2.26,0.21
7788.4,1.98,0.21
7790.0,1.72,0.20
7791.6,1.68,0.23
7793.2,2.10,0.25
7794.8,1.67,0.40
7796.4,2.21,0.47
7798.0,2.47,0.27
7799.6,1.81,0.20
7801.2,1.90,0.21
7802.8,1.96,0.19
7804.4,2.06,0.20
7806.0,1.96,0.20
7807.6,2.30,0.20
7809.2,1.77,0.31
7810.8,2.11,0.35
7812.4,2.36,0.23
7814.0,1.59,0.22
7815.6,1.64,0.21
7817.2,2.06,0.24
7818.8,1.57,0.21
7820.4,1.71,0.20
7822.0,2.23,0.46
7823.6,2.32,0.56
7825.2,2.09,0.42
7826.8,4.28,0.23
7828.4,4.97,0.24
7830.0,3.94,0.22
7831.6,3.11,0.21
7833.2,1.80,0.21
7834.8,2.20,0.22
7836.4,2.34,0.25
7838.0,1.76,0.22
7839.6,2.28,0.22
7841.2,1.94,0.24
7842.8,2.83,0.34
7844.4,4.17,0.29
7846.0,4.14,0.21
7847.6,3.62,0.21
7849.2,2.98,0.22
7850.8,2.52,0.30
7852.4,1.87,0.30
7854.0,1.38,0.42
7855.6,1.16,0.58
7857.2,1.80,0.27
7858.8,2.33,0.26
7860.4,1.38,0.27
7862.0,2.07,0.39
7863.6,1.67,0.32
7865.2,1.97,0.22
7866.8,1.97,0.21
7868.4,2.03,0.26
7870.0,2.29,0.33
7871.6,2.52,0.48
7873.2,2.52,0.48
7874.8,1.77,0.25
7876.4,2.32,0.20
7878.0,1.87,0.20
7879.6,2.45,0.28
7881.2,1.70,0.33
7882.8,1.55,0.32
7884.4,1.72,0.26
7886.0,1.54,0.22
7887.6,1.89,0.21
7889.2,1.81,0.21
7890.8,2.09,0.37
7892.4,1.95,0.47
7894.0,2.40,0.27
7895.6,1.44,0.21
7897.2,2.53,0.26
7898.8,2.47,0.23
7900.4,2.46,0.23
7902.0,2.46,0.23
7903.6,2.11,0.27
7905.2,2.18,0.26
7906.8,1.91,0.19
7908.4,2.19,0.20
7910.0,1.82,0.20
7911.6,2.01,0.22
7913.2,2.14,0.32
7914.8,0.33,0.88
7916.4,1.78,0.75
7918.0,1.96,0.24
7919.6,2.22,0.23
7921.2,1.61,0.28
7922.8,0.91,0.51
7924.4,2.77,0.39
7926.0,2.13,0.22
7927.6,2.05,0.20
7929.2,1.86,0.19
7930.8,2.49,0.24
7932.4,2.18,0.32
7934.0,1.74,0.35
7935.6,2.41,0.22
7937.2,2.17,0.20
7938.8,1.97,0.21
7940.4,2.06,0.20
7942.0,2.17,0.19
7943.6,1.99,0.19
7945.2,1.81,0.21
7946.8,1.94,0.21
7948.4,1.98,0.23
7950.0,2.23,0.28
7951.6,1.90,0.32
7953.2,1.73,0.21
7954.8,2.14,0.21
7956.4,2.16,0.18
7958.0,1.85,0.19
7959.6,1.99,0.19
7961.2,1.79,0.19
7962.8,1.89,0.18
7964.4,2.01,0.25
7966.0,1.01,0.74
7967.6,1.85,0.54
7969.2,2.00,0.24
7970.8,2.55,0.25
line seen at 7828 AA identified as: [S II]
